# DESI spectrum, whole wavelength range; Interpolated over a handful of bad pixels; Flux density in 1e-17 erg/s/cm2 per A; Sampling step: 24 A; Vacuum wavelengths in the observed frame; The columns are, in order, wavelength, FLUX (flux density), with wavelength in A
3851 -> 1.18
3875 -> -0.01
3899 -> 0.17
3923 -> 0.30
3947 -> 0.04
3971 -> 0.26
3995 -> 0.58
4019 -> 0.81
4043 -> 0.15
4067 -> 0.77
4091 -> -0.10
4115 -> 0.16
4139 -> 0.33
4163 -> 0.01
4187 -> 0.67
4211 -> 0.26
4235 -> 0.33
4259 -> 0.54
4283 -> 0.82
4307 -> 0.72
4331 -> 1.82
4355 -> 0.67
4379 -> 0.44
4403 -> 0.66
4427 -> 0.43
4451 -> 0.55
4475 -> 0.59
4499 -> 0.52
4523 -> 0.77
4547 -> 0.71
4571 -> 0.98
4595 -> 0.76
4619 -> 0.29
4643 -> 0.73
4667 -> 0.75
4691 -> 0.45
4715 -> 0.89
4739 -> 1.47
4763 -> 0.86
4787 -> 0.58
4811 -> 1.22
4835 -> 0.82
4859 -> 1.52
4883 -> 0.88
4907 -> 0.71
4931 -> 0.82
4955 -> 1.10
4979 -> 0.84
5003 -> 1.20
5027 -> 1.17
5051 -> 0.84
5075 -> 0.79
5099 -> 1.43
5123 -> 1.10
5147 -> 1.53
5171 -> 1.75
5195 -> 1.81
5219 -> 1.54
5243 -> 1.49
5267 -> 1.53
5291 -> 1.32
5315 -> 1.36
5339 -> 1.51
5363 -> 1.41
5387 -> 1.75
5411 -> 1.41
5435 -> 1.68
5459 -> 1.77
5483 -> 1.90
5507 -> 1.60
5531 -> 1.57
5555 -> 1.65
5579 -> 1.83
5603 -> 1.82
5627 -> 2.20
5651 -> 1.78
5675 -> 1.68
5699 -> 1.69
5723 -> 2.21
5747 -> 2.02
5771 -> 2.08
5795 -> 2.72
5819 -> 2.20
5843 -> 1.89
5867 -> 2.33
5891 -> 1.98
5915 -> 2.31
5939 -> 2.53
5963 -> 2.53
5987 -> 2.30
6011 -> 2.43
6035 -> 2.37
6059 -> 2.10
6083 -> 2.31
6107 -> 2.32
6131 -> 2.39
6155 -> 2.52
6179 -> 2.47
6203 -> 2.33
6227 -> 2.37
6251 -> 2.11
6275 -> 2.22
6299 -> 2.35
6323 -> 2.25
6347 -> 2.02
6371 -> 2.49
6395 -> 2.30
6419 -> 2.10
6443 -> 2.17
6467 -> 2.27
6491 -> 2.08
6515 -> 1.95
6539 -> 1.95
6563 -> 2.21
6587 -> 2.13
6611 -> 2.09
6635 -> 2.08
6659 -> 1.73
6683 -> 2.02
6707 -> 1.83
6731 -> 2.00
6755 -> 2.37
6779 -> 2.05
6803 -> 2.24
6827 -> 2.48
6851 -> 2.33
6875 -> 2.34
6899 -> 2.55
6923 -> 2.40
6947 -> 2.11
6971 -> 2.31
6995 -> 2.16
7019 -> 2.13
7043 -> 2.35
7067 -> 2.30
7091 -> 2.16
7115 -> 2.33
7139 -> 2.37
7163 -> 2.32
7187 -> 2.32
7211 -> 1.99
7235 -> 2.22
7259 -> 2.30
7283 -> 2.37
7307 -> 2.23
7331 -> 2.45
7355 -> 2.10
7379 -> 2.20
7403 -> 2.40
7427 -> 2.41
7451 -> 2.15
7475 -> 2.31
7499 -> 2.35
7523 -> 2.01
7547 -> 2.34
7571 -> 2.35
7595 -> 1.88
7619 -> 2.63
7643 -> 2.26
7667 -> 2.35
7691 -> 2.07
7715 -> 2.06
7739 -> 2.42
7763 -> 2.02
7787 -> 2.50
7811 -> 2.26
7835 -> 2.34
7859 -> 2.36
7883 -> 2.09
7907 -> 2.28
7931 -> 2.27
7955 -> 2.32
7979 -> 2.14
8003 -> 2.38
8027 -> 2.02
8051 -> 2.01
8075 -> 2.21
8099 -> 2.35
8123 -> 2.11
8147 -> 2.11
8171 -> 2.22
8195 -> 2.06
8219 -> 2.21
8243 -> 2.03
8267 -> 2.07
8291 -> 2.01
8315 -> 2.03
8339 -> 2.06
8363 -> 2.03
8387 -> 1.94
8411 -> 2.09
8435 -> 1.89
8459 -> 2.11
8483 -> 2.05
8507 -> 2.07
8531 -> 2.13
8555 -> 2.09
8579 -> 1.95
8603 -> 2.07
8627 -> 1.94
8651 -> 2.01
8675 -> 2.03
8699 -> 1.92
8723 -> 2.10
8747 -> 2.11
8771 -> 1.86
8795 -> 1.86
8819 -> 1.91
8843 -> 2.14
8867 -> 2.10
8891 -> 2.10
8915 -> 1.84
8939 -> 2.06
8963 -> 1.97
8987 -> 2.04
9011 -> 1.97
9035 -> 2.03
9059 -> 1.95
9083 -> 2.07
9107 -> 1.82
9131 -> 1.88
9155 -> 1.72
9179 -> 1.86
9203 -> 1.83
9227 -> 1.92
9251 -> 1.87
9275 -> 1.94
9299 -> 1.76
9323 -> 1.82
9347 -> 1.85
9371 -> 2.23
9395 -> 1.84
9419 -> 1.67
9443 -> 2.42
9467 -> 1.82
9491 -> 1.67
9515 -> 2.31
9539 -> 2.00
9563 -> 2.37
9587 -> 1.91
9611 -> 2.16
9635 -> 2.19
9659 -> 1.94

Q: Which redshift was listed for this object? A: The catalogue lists 0.287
